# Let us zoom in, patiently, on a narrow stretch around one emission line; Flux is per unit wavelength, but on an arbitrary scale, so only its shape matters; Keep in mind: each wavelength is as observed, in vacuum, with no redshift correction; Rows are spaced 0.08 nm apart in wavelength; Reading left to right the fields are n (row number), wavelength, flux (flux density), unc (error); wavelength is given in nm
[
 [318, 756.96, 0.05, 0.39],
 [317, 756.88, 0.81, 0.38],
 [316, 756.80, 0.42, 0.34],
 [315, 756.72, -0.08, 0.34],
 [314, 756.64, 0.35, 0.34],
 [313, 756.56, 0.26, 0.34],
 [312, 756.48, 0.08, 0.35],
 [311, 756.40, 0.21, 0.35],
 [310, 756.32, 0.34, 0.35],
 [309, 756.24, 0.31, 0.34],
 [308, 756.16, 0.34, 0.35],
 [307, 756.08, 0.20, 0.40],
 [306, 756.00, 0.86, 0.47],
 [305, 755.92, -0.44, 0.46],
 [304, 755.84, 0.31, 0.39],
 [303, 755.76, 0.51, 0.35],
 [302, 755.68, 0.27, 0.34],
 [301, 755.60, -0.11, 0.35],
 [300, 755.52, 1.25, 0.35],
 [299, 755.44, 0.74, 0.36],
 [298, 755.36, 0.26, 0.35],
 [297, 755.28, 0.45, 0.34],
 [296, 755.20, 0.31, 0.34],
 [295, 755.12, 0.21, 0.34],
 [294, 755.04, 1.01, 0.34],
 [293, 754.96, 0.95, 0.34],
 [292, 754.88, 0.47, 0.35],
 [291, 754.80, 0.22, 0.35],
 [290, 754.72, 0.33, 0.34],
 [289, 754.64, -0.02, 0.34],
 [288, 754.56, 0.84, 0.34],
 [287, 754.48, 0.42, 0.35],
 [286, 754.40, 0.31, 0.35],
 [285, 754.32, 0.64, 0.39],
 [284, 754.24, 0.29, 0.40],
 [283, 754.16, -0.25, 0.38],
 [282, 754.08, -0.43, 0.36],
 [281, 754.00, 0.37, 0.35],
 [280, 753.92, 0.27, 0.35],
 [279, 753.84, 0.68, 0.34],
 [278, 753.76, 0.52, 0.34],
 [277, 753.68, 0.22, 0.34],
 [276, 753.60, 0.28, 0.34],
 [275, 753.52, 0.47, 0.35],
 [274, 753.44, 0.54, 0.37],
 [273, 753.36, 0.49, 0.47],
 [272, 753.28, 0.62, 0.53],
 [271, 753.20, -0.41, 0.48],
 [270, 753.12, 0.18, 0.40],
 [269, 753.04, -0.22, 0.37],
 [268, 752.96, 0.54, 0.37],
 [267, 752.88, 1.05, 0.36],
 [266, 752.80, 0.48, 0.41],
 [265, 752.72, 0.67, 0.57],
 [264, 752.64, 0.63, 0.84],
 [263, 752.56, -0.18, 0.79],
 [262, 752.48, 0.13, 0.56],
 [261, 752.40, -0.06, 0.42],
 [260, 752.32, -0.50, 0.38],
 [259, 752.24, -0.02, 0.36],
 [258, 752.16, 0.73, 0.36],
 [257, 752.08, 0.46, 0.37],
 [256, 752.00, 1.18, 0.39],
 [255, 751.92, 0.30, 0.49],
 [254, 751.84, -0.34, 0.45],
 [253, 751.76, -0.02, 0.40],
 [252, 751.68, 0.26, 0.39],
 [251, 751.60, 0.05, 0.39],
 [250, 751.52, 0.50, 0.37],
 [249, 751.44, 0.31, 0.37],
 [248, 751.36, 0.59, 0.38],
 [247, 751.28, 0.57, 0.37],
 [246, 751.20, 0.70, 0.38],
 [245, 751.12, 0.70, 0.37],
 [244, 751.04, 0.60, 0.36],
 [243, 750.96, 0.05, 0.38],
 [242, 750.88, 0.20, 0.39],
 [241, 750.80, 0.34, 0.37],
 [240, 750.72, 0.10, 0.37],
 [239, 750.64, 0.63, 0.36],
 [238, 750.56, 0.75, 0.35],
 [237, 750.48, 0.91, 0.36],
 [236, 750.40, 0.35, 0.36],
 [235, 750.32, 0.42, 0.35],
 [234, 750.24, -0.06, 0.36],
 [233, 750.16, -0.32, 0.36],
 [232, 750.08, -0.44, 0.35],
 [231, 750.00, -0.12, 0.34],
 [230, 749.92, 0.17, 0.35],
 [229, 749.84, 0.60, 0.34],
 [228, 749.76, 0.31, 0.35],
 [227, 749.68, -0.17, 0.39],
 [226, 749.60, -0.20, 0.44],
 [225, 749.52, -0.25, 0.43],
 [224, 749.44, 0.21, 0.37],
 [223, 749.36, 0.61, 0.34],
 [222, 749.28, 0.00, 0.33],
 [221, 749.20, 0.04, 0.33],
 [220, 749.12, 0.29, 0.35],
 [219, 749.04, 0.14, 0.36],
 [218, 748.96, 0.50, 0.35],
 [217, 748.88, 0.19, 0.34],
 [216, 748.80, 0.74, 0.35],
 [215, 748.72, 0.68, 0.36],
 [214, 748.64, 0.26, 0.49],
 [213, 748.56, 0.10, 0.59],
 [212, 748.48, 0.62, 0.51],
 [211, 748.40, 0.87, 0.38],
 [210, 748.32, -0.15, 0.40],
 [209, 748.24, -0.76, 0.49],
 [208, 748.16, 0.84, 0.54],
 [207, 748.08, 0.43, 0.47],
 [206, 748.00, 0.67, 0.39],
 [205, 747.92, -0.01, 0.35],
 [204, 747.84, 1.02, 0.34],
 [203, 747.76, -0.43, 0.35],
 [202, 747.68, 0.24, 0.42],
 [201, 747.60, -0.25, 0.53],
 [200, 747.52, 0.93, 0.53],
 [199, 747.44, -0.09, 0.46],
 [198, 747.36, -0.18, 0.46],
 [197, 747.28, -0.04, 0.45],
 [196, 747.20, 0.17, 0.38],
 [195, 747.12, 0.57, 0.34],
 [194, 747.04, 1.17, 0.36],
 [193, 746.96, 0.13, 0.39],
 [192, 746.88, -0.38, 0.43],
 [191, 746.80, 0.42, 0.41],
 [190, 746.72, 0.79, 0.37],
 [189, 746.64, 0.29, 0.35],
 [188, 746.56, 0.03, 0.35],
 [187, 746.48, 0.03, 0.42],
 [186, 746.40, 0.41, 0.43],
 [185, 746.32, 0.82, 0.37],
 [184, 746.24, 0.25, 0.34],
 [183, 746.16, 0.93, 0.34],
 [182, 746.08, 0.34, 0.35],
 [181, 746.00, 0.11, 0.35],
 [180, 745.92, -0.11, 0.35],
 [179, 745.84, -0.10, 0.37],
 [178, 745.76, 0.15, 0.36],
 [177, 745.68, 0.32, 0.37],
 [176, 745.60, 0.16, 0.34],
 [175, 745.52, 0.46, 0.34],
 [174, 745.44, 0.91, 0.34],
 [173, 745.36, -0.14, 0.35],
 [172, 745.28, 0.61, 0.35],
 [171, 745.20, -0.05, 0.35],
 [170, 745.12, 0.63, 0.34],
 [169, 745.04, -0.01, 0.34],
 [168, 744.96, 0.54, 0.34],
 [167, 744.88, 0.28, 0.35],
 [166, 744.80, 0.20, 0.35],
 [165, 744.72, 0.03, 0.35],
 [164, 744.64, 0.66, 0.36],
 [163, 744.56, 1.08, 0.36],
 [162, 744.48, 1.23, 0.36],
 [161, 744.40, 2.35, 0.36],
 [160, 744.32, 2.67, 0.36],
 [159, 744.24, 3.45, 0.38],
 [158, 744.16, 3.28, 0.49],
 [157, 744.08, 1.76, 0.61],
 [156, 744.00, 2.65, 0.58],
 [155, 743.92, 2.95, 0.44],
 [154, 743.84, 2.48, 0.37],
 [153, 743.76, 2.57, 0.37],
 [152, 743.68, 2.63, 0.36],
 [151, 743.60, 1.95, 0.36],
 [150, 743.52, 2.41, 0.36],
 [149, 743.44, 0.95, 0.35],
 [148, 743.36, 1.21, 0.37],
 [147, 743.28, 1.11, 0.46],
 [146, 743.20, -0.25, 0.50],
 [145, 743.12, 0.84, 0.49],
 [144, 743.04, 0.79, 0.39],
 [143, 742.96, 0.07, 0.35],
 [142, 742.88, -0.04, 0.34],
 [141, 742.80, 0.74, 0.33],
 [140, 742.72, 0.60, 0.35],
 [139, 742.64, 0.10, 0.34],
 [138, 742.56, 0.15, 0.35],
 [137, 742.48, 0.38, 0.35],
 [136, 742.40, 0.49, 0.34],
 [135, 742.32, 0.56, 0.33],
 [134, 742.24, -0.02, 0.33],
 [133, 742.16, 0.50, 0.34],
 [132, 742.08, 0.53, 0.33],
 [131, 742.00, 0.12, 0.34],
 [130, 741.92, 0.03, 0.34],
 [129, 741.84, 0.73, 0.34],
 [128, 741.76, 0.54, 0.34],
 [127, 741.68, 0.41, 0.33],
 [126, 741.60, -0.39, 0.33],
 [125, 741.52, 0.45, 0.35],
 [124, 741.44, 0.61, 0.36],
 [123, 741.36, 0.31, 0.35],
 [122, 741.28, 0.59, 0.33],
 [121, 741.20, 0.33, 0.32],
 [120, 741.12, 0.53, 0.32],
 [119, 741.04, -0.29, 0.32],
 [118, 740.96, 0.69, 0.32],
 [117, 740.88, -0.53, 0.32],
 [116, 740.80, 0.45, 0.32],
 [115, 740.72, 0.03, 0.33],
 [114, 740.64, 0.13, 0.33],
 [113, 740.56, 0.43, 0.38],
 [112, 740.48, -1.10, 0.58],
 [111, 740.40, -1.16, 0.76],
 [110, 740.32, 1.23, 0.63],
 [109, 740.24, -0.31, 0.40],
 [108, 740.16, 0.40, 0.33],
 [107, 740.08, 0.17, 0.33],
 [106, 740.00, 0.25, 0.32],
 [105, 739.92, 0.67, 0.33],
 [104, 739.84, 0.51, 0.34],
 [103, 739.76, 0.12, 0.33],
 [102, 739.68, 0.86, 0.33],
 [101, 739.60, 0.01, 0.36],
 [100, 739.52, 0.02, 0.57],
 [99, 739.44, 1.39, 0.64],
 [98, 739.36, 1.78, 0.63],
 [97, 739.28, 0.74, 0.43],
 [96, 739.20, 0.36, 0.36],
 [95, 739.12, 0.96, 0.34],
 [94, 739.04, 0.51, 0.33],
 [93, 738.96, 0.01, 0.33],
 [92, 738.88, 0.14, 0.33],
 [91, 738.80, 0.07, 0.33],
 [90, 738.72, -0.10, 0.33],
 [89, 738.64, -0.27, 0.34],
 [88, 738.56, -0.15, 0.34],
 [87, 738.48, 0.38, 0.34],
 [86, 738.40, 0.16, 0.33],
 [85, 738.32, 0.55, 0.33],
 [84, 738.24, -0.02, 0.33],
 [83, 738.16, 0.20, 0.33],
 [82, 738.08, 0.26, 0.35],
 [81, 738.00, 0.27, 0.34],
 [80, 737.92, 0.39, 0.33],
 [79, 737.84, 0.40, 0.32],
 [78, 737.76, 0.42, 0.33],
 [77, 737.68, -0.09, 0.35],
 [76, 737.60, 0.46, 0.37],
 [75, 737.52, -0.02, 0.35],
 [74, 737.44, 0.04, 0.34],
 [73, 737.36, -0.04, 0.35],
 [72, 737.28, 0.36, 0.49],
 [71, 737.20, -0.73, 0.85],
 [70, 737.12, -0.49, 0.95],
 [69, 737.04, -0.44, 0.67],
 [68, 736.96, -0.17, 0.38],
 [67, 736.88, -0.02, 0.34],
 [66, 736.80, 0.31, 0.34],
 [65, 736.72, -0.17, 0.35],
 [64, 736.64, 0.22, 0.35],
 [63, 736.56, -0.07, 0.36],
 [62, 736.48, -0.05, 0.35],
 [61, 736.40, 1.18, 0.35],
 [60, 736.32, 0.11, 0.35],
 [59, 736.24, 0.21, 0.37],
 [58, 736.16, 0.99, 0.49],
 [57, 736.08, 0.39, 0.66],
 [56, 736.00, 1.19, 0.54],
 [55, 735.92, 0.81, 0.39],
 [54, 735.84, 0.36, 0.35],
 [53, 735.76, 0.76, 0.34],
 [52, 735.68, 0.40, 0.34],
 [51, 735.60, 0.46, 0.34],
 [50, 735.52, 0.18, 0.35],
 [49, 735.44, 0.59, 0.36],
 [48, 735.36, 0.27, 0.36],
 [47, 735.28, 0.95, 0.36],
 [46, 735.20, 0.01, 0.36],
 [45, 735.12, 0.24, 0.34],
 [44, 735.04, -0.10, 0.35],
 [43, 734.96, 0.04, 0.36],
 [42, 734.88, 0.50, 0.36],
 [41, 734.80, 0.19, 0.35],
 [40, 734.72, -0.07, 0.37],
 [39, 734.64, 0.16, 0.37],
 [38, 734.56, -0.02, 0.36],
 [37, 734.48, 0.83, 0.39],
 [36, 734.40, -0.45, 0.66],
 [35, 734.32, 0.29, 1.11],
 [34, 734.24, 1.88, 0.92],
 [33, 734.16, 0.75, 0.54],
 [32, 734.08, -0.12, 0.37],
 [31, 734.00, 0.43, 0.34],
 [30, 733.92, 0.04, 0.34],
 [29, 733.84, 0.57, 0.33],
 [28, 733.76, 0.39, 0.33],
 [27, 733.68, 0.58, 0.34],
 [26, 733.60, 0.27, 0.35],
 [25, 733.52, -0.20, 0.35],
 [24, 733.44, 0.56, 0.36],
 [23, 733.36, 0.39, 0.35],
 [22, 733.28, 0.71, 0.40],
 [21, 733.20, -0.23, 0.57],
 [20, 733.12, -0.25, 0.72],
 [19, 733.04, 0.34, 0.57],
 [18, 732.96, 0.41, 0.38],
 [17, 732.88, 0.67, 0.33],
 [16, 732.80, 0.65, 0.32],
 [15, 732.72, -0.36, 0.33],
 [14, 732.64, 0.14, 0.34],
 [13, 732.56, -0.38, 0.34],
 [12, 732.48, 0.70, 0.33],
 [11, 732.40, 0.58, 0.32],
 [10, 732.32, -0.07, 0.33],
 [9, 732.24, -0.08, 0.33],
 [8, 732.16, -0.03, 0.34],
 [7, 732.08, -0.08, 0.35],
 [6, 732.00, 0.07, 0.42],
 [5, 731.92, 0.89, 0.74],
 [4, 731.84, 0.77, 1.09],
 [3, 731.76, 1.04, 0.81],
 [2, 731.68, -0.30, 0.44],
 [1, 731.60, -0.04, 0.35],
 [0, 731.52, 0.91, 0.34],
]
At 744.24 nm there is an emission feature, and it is [O II] 3727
